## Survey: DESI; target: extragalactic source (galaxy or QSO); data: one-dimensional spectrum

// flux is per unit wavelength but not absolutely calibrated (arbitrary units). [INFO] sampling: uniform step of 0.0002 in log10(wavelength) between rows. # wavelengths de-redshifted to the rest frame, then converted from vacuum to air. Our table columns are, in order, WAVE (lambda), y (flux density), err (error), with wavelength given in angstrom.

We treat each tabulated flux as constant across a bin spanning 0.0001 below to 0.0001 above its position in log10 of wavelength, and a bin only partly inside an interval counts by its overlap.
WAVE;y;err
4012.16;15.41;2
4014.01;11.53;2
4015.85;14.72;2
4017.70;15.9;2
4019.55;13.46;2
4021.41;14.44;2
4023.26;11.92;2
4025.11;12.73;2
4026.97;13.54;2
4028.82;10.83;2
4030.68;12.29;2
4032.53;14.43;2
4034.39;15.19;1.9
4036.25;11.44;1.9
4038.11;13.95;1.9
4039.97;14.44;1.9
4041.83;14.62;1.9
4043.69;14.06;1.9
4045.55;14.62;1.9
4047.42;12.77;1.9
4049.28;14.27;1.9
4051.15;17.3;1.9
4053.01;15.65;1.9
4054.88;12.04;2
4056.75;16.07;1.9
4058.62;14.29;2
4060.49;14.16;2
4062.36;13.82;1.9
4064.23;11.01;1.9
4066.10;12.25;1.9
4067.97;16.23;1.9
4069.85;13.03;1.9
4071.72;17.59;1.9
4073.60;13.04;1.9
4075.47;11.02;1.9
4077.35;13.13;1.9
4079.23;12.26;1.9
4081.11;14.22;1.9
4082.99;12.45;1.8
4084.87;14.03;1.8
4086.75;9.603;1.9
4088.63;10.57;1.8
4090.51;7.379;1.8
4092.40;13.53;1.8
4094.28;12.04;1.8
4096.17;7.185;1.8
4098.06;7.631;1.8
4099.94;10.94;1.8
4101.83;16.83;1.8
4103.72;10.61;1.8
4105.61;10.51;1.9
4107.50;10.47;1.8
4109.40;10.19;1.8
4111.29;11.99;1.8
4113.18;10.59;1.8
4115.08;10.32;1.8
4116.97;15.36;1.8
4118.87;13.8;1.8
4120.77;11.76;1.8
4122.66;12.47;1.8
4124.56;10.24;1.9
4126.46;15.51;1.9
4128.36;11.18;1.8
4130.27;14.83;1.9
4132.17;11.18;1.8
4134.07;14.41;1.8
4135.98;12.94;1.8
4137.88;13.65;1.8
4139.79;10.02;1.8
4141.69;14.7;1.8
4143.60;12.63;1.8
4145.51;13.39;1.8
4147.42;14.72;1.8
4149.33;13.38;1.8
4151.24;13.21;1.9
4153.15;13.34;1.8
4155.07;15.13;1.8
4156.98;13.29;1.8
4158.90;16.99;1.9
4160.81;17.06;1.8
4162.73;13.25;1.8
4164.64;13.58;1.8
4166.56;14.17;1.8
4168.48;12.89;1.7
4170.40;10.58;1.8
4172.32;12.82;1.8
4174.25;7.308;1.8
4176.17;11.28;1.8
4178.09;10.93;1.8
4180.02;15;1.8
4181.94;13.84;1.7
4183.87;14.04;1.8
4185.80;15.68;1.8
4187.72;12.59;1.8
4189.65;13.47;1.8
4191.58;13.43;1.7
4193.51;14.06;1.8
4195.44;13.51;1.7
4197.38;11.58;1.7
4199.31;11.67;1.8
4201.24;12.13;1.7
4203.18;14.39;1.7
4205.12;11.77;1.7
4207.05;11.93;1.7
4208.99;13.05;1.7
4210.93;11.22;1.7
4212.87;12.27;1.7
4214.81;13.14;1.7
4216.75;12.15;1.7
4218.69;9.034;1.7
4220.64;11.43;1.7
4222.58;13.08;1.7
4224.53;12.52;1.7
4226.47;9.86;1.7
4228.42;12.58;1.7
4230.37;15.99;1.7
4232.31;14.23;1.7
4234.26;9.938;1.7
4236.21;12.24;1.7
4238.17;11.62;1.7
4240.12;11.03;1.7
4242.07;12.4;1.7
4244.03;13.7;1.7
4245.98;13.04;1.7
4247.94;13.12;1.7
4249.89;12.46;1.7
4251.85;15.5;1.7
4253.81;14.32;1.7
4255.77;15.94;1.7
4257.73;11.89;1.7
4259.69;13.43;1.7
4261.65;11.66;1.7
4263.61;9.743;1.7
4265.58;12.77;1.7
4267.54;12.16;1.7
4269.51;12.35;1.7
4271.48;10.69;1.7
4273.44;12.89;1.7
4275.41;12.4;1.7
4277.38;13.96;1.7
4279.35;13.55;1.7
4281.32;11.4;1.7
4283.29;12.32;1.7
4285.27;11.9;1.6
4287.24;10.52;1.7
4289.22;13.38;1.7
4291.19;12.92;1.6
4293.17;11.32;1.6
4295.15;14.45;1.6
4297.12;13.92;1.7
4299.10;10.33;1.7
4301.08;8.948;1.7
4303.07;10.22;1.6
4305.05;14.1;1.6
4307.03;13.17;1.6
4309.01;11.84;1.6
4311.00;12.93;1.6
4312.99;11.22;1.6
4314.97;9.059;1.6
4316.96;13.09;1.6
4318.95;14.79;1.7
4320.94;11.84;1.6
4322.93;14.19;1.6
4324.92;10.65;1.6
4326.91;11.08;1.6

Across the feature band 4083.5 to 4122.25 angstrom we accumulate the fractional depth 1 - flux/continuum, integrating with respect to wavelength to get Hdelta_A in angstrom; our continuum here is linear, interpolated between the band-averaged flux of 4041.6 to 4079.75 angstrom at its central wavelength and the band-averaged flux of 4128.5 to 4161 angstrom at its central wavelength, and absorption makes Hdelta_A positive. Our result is 7.1 angstrom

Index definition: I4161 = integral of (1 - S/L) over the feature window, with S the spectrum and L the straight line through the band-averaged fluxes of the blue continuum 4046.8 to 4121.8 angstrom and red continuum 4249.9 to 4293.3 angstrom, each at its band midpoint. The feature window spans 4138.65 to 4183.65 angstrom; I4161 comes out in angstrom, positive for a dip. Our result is -2.3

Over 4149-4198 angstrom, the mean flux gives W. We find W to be 13.3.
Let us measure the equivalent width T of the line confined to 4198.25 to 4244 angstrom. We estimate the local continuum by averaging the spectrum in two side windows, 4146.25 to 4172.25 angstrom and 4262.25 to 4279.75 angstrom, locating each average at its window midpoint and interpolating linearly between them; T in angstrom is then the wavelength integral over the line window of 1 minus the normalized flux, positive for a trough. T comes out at 2.8 angstrom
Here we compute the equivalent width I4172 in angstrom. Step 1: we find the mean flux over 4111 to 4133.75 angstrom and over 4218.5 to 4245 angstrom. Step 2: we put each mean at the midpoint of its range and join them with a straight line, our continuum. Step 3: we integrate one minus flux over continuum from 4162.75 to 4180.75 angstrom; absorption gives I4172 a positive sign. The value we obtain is 0.4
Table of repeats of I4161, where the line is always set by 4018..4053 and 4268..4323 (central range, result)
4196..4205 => 0.3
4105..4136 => 2.5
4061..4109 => 5.1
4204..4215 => 0.5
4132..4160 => -1.1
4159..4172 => -0.8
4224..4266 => -0.6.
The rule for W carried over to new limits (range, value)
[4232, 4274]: 12.6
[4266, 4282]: 12.5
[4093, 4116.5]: 10.9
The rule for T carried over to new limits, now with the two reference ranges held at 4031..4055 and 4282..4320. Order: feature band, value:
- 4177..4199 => -0.6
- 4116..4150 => 1.0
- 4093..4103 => 2.0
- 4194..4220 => 1.5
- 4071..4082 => 0.4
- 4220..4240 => 0.6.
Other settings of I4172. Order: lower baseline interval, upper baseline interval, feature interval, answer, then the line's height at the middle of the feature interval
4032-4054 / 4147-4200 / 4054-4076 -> 0.7 angstrom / 14.2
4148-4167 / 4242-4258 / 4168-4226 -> 7.0 angstrom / 14.1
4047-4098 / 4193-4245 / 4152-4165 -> -2.2 angstrom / 12.5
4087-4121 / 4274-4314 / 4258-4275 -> 0.2 angstrom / 12.1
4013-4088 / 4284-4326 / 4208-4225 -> 0.9 angstrom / 12.6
